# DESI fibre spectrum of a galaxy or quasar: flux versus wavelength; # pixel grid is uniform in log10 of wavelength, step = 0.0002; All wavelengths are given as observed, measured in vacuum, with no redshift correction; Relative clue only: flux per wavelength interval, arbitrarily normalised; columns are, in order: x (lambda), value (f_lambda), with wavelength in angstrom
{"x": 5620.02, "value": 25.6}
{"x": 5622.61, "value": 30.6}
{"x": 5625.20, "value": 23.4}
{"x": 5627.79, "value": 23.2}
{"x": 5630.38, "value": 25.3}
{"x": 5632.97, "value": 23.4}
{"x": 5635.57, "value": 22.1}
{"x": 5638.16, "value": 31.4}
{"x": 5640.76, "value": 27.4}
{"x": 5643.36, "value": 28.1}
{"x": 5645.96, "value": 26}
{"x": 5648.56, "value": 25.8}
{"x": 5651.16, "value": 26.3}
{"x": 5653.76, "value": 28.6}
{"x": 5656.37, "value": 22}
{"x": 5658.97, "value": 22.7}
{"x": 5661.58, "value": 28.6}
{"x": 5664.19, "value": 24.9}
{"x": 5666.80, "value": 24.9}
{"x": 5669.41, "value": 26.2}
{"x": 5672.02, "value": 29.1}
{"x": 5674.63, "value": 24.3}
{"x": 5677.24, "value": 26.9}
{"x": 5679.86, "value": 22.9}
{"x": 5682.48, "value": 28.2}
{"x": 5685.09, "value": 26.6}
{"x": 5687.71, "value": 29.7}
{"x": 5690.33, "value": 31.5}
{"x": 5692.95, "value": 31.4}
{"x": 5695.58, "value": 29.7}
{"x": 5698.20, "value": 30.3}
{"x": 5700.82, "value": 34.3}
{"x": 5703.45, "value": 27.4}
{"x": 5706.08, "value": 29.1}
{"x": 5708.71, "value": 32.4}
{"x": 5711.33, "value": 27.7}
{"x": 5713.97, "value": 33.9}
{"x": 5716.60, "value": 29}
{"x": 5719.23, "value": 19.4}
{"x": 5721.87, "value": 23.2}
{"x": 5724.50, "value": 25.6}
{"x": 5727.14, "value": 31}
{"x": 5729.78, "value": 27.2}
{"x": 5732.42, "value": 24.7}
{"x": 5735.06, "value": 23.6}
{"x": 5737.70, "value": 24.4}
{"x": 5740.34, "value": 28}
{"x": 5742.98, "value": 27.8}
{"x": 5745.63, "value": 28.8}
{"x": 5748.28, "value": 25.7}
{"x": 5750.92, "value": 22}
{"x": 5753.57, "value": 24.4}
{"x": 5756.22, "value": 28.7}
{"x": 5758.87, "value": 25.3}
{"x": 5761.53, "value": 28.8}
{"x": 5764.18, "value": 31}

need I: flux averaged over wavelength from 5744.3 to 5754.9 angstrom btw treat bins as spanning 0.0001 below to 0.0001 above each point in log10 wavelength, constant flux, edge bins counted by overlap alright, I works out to 25.2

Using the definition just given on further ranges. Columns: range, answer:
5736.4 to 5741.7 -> 26.3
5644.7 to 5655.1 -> 26.7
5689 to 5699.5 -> 30.7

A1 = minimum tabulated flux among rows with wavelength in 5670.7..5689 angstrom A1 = 22.9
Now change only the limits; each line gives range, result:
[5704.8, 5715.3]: 27.7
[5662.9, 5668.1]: 24.9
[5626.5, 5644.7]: 22.1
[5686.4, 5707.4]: 27.4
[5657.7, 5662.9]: 22.7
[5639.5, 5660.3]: 22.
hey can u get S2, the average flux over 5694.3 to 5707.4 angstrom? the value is 30.2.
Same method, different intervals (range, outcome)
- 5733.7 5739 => 24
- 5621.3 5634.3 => 25.2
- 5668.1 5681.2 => 25.9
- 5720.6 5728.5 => 26.6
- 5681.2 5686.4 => 27.4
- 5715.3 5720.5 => 24.2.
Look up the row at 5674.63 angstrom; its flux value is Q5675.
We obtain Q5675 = 24.3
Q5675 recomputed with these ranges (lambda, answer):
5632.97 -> 23.4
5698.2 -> 30.3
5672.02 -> 29.1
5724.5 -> 25.6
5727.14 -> 31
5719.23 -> 19.4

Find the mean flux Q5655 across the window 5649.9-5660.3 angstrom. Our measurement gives 24.9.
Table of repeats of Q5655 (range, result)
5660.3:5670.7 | 26.1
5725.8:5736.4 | 26.6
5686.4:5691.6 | 30.6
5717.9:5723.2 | 21.4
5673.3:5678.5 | 25.6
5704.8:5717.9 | 30.4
